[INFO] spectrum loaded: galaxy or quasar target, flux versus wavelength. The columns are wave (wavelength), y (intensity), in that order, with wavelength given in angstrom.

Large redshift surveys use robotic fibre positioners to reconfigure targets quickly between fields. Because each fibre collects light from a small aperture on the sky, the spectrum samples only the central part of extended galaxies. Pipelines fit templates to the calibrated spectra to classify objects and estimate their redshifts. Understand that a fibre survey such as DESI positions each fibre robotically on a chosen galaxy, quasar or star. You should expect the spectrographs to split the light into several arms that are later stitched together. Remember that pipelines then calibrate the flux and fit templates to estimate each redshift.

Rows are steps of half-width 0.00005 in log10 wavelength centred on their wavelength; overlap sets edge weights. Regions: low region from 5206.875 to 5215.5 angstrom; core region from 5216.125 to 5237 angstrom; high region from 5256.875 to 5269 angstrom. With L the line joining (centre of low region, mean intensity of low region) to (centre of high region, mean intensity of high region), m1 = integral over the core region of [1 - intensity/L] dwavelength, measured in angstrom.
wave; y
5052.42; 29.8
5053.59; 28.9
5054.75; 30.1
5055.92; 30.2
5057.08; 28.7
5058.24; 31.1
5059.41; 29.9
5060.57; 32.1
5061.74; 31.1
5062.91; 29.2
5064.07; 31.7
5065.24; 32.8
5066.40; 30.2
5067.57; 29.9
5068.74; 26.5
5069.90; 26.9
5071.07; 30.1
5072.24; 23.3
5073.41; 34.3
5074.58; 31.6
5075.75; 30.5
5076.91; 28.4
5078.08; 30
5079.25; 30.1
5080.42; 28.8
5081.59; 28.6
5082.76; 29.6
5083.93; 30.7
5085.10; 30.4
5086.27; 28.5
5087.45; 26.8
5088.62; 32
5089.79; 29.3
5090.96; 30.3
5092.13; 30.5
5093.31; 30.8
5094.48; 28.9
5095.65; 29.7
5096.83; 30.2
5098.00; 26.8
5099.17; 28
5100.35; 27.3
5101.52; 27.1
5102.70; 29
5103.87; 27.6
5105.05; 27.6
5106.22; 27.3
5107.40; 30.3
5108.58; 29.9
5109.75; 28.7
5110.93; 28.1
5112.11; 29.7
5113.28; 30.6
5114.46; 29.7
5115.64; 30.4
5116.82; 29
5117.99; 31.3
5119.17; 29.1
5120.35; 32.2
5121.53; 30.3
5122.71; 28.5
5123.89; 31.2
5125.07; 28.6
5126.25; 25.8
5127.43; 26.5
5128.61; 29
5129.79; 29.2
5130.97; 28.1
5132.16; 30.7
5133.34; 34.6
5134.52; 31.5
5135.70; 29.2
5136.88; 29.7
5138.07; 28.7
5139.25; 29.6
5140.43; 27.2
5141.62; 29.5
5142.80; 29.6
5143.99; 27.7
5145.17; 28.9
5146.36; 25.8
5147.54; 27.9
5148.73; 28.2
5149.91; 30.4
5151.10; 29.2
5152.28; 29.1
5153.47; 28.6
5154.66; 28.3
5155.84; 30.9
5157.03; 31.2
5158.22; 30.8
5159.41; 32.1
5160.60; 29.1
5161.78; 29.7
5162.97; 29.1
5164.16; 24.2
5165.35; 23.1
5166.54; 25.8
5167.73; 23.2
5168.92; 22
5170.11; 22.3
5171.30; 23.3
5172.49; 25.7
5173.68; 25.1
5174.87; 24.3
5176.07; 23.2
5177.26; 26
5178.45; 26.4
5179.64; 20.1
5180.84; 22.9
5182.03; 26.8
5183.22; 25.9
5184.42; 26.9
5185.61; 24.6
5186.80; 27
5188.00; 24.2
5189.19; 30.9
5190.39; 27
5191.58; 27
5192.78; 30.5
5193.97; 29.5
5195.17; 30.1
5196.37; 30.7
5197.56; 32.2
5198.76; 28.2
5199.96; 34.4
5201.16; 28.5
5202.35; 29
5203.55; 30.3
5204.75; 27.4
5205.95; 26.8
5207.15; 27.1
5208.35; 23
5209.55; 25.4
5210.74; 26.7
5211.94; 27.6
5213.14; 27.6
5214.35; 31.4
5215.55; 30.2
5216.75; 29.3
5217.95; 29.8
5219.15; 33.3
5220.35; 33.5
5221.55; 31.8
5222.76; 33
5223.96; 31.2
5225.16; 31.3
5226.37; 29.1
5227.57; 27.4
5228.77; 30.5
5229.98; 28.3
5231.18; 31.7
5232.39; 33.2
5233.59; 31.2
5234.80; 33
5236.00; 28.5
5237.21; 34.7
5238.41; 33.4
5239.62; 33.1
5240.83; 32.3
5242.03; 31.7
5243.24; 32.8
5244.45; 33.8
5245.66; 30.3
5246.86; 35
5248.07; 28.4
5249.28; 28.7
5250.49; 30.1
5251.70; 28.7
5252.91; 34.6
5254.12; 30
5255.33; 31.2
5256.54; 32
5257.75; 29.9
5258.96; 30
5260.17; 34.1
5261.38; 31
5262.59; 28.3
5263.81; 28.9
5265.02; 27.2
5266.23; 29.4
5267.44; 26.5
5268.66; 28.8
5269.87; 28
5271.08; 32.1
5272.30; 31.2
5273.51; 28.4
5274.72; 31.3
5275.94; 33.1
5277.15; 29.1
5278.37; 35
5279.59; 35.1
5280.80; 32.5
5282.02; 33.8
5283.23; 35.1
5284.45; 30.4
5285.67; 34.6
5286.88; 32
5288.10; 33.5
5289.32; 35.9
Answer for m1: -2.37 angstrom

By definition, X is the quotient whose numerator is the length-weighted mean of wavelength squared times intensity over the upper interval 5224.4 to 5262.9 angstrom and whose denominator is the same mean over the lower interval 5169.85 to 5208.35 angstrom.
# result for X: 1.2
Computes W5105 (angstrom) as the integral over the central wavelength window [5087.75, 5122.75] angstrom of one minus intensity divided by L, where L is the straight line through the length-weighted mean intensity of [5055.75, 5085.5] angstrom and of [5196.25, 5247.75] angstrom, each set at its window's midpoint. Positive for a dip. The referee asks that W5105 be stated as 0.8 angstrom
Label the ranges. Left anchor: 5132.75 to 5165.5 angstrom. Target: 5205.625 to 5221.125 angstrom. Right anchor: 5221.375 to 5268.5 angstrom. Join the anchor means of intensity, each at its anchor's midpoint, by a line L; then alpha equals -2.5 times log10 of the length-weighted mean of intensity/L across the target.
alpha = 0.061 mag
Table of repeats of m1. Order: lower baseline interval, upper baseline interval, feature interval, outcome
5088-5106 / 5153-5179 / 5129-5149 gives -1.2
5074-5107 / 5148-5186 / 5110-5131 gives -0.9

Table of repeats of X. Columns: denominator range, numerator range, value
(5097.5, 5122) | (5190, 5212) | 1.02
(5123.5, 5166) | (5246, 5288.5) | 1.13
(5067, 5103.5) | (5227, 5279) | 1.13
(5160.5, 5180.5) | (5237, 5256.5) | 1.32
